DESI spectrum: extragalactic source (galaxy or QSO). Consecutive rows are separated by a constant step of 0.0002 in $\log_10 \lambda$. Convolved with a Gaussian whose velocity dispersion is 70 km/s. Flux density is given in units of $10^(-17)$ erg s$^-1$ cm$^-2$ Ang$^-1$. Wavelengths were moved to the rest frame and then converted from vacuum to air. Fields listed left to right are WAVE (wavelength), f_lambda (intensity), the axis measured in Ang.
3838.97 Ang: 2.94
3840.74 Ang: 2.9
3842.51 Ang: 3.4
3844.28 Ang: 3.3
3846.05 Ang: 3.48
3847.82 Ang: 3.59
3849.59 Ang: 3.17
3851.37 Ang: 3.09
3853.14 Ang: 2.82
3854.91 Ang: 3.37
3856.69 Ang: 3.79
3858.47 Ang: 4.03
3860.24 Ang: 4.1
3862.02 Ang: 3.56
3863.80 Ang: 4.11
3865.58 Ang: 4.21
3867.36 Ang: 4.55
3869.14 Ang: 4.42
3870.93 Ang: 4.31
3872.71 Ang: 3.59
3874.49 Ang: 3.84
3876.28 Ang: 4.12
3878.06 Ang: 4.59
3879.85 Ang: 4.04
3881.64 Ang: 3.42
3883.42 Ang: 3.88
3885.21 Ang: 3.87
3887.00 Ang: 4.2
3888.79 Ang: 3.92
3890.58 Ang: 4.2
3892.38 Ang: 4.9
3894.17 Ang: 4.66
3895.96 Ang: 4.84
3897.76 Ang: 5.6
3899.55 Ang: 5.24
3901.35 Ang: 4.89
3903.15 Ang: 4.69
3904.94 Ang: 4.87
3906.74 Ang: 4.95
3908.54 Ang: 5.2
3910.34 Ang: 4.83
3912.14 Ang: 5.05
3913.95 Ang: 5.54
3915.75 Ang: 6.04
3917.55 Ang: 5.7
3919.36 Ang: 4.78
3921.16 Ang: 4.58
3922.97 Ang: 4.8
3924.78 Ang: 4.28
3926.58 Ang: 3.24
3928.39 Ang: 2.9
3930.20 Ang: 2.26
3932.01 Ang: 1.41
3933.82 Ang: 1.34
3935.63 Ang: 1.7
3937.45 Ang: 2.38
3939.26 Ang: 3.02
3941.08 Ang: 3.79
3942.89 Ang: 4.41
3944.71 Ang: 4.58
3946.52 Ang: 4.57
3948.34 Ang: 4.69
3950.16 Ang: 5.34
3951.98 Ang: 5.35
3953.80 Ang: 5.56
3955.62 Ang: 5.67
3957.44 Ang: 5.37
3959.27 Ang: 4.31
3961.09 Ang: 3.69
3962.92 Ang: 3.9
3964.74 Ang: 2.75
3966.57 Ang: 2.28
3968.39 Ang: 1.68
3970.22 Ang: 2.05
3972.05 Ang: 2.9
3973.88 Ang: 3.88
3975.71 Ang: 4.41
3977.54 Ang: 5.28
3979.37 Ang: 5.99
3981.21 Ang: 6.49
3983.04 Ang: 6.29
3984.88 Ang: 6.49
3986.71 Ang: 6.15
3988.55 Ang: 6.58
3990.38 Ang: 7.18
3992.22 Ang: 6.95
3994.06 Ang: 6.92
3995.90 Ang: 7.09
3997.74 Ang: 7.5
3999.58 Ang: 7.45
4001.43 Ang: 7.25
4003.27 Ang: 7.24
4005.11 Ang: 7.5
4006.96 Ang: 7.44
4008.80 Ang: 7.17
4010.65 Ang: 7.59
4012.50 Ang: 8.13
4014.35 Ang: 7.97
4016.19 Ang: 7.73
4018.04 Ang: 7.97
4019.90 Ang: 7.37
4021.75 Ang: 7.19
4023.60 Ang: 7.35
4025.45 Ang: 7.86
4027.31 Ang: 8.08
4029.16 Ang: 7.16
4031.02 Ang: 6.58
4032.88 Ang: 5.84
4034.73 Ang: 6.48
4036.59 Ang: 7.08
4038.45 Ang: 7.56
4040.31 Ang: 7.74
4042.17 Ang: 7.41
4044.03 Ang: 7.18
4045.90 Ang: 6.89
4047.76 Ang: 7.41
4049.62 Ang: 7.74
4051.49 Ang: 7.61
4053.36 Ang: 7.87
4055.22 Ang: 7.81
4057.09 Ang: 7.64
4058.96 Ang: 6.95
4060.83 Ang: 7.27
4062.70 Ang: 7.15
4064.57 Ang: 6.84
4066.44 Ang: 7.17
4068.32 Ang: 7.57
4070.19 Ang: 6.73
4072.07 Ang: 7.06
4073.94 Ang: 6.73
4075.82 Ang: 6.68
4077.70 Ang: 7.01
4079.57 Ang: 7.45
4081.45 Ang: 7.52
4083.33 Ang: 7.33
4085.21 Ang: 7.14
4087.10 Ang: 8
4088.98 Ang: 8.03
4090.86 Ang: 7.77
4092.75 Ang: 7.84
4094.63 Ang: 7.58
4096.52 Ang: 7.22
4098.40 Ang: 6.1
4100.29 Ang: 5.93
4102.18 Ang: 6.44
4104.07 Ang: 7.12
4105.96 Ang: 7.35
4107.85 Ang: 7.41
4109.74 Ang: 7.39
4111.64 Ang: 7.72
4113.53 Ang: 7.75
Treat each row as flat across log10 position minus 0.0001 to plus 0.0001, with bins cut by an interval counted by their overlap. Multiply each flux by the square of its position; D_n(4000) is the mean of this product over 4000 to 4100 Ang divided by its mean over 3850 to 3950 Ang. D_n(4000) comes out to 1.9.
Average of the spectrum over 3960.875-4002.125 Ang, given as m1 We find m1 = 5.29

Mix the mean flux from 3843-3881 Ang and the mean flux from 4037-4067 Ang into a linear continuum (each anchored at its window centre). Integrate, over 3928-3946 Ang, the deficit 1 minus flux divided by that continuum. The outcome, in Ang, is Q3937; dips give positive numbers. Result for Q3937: 8.3 Ang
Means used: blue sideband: 3.81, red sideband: 7.39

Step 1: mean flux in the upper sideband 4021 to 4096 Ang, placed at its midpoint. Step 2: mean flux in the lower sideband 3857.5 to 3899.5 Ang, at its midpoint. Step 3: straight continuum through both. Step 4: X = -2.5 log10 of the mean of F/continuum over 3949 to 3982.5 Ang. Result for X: 0.31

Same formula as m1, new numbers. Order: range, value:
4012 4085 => 7.3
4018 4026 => 7.49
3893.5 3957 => 4.37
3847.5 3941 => 4.05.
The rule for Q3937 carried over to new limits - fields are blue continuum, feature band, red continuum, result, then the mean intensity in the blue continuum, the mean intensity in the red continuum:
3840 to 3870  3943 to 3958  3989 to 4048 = 1.8 Ang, 3.64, 7.31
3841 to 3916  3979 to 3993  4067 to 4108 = -1.9 Ang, 4.22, 7.18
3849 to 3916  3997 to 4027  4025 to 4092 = -4.9 Ang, 4.32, 7.28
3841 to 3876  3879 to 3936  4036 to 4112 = 2.8 Ang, 3.72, 7.28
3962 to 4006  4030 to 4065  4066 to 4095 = -2.6 Ang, 5.51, 7.35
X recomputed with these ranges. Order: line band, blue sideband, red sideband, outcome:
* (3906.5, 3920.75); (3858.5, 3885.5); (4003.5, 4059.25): -0.07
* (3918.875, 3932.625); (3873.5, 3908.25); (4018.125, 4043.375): 0.40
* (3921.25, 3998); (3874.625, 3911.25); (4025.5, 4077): 0.28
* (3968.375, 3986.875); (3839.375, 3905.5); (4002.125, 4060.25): 0.30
